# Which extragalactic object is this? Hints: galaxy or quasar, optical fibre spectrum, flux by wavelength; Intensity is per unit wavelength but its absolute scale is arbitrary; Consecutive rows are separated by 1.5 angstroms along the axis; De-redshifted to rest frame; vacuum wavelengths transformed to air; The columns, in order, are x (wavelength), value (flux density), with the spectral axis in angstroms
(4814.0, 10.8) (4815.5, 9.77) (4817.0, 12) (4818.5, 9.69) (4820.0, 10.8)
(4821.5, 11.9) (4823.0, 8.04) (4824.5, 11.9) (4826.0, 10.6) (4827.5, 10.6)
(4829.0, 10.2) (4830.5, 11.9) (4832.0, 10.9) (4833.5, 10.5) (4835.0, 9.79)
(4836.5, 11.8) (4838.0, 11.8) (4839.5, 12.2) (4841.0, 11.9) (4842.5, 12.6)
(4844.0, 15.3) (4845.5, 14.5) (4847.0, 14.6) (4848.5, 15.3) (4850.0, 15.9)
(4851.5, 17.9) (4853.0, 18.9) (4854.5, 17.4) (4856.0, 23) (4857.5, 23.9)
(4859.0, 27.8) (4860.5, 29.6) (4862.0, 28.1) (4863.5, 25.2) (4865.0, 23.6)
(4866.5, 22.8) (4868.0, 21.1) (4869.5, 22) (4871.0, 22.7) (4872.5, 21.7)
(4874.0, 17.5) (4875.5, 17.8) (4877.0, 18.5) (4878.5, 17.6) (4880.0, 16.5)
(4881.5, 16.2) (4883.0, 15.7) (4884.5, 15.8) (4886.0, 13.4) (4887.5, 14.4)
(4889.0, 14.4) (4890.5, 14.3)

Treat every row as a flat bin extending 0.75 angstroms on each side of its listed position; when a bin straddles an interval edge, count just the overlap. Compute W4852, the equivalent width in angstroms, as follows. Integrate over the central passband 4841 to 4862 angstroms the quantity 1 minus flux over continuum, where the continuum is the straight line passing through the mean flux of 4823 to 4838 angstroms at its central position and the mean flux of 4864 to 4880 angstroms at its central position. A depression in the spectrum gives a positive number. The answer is -4.13 angstroms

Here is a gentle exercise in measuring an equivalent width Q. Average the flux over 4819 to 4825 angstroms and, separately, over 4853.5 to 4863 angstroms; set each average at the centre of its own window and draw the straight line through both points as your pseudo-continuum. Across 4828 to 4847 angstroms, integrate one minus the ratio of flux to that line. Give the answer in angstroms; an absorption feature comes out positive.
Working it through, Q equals 5.2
